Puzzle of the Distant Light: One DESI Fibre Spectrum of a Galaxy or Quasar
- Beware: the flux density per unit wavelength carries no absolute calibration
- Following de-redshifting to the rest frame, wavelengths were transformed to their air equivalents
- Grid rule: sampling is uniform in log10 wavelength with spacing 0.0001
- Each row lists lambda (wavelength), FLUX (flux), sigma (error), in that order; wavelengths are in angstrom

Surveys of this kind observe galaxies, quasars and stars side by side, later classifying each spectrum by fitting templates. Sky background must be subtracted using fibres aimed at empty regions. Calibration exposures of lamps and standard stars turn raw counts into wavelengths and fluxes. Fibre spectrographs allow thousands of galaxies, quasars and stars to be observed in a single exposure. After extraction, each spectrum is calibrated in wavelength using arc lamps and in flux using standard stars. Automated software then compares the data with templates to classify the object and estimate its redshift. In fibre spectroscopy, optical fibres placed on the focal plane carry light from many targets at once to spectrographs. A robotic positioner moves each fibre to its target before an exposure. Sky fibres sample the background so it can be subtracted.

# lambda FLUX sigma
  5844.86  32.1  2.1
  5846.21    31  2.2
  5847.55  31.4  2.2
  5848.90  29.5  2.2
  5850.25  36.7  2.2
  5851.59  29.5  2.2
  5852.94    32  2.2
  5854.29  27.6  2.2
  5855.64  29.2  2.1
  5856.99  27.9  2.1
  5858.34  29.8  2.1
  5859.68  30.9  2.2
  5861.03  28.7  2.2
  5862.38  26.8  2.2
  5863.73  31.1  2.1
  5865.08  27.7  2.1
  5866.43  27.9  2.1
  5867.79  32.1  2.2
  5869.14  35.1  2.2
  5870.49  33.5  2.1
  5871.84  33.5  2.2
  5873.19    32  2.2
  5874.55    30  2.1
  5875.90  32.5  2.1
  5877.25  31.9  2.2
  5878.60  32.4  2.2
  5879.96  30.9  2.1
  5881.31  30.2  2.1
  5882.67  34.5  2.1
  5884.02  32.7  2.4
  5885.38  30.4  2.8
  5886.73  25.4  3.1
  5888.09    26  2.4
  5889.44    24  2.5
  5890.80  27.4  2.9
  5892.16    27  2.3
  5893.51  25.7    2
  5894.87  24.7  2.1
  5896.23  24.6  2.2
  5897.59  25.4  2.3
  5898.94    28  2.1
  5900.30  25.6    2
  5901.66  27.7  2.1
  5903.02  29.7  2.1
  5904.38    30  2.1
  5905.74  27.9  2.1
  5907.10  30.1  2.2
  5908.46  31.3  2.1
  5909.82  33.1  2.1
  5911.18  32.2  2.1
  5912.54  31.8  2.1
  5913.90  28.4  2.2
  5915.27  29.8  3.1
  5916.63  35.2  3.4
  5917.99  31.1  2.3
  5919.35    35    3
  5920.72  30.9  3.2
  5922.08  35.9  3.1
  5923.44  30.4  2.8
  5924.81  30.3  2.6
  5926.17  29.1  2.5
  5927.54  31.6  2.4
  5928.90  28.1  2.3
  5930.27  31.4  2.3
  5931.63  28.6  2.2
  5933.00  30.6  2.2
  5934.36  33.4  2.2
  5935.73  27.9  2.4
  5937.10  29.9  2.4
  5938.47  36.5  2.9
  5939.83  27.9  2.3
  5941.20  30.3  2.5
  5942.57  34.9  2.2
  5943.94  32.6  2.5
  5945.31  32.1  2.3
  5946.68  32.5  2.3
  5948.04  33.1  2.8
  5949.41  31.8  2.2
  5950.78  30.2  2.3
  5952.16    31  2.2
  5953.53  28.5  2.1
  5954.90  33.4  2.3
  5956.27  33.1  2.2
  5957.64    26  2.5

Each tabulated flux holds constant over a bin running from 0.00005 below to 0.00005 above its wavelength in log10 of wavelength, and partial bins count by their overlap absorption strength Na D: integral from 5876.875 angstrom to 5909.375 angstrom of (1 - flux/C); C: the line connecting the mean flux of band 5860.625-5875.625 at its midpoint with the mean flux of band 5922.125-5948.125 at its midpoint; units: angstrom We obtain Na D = 2.6 angstrom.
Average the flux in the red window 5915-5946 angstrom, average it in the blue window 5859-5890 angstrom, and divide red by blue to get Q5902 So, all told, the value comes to 1.0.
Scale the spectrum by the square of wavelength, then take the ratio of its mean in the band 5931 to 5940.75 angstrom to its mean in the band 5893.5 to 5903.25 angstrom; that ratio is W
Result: 1.18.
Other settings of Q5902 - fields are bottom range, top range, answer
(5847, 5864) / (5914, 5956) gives 1.05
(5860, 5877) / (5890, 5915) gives 0.92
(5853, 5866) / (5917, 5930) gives 1.09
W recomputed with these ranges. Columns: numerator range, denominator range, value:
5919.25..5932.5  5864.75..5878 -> 0.99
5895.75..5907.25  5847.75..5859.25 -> 0.93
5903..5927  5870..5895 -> 1.06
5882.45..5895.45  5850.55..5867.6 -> 0.95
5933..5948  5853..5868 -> 1.12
